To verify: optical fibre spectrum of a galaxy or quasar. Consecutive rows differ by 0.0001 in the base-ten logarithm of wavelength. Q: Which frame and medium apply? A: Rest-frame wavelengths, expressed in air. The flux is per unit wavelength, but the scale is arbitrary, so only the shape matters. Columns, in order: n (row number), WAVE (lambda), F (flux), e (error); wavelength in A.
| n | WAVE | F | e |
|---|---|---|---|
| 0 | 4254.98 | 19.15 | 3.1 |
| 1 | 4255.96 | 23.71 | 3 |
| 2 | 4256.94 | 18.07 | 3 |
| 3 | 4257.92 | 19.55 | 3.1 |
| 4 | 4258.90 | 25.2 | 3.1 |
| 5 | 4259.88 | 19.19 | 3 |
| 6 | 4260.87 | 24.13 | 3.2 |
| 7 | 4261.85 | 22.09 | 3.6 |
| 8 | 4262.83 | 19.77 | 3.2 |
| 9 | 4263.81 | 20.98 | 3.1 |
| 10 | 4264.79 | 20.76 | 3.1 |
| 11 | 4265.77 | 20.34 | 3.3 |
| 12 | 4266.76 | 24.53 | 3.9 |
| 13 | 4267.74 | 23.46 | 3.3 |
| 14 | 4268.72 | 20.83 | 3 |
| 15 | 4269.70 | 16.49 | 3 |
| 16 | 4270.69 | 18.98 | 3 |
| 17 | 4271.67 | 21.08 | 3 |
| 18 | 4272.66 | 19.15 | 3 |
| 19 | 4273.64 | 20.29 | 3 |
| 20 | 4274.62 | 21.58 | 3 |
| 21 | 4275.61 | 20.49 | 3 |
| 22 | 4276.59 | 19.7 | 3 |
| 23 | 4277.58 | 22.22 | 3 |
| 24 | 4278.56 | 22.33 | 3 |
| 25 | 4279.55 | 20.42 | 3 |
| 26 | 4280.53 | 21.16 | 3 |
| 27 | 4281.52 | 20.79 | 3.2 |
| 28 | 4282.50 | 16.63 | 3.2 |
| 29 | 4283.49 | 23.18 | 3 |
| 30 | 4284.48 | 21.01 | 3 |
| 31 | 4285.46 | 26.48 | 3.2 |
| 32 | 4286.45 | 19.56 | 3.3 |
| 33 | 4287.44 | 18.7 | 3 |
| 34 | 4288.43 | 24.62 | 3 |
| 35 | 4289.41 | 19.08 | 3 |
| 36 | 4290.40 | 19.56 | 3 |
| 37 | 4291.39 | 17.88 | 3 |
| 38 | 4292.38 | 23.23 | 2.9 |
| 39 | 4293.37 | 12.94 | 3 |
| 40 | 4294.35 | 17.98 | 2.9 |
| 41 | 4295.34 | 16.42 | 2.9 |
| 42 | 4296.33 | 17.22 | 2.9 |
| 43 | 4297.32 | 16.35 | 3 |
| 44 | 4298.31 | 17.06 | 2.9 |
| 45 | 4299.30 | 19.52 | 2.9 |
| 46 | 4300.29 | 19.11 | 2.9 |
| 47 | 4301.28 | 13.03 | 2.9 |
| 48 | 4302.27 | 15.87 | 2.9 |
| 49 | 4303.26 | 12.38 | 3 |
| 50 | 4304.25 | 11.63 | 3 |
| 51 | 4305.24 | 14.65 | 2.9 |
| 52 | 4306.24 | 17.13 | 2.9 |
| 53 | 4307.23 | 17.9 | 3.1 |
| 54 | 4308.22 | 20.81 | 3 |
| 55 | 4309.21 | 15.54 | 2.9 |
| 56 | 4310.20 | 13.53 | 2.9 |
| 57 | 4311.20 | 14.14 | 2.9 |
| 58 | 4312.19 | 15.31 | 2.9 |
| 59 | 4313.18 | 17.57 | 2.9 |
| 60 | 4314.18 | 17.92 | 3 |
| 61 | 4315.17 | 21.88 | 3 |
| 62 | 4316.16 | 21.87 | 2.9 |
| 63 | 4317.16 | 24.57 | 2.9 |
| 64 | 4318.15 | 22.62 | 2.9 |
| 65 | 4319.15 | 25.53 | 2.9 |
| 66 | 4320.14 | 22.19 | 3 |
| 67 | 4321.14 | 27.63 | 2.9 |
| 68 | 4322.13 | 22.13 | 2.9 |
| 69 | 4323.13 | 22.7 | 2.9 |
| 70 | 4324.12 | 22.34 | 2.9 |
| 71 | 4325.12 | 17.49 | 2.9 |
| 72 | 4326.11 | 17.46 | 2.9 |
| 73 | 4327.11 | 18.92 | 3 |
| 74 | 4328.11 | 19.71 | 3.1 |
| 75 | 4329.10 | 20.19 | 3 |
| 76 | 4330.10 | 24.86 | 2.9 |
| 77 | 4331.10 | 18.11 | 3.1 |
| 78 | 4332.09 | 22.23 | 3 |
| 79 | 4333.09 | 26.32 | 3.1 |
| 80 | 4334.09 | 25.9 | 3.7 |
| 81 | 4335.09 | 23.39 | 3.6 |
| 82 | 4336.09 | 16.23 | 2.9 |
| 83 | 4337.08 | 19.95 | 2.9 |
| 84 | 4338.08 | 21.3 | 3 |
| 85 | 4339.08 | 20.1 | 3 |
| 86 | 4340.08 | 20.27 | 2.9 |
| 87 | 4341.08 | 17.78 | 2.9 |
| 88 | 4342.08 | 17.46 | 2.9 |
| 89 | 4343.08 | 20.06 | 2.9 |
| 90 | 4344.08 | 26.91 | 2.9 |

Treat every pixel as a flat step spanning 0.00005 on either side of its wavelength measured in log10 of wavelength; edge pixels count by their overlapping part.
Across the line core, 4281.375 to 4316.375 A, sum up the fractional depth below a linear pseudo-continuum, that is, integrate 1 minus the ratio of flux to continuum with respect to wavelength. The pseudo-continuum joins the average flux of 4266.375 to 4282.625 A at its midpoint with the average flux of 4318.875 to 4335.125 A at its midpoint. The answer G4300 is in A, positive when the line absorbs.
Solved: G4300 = 5.52 A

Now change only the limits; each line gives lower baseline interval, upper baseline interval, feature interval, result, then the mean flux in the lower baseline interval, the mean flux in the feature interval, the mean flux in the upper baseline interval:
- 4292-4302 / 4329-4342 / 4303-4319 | 0.9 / 17.2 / 17.7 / 21.2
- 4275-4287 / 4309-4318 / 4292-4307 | 2.5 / 21.1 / 16.3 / 18.3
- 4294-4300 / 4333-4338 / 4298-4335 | 0.7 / 17.5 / 19.5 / 22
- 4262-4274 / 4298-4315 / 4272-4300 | -2.0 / 20.6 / 19.8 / 16.2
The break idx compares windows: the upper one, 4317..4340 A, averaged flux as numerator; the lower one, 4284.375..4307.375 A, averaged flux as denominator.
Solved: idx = 1.22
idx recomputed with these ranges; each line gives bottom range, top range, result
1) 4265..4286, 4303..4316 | 0.78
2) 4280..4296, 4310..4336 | 1.06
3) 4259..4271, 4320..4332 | 1.00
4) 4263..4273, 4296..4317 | 0.81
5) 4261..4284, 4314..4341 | 1.04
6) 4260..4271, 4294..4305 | 0.76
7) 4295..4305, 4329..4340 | 1.37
